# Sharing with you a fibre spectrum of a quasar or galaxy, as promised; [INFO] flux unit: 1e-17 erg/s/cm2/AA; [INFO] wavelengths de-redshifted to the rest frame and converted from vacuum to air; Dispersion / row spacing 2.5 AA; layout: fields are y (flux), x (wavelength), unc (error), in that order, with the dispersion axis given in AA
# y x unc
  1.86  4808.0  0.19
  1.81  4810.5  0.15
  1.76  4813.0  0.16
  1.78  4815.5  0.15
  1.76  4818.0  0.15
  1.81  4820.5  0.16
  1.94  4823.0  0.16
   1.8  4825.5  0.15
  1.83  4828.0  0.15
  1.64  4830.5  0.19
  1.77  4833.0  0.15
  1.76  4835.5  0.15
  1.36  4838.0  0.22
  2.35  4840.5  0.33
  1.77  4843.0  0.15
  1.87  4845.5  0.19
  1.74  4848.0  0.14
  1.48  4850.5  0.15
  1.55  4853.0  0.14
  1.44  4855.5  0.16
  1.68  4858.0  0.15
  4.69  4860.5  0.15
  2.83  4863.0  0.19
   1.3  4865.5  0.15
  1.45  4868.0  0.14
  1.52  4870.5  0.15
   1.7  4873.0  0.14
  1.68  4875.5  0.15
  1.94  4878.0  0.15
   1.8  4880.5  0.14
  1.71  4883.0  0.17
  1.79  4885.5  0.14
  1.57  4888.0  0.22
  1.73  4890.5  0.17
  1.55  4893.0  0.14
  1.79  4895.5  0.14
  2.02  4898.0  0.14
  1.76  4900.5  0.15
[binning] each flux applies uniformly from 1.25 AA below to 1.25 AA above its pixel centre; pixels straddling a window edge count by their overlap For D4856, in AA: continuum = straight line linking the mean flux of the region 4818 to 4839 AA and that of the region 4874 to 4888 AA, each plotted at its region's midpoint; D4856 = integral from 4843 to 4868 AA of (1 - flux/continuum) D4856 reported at -3.8 AA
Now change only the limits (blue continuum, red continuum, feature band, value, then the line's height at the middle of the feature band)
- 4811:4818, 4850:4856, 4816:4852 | -3.2 AA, 1.63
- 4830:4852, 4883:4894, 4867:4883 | 0.0 AA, 1.69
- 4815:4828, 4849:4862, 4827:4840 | 1.6 AA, 1.95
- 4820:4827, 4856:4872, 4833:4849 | 1.6 AA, 2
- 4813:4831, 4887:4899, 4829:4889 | -3.0 AA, 1.76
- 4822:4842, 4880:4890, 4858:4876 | -4.2 AA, 1.74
